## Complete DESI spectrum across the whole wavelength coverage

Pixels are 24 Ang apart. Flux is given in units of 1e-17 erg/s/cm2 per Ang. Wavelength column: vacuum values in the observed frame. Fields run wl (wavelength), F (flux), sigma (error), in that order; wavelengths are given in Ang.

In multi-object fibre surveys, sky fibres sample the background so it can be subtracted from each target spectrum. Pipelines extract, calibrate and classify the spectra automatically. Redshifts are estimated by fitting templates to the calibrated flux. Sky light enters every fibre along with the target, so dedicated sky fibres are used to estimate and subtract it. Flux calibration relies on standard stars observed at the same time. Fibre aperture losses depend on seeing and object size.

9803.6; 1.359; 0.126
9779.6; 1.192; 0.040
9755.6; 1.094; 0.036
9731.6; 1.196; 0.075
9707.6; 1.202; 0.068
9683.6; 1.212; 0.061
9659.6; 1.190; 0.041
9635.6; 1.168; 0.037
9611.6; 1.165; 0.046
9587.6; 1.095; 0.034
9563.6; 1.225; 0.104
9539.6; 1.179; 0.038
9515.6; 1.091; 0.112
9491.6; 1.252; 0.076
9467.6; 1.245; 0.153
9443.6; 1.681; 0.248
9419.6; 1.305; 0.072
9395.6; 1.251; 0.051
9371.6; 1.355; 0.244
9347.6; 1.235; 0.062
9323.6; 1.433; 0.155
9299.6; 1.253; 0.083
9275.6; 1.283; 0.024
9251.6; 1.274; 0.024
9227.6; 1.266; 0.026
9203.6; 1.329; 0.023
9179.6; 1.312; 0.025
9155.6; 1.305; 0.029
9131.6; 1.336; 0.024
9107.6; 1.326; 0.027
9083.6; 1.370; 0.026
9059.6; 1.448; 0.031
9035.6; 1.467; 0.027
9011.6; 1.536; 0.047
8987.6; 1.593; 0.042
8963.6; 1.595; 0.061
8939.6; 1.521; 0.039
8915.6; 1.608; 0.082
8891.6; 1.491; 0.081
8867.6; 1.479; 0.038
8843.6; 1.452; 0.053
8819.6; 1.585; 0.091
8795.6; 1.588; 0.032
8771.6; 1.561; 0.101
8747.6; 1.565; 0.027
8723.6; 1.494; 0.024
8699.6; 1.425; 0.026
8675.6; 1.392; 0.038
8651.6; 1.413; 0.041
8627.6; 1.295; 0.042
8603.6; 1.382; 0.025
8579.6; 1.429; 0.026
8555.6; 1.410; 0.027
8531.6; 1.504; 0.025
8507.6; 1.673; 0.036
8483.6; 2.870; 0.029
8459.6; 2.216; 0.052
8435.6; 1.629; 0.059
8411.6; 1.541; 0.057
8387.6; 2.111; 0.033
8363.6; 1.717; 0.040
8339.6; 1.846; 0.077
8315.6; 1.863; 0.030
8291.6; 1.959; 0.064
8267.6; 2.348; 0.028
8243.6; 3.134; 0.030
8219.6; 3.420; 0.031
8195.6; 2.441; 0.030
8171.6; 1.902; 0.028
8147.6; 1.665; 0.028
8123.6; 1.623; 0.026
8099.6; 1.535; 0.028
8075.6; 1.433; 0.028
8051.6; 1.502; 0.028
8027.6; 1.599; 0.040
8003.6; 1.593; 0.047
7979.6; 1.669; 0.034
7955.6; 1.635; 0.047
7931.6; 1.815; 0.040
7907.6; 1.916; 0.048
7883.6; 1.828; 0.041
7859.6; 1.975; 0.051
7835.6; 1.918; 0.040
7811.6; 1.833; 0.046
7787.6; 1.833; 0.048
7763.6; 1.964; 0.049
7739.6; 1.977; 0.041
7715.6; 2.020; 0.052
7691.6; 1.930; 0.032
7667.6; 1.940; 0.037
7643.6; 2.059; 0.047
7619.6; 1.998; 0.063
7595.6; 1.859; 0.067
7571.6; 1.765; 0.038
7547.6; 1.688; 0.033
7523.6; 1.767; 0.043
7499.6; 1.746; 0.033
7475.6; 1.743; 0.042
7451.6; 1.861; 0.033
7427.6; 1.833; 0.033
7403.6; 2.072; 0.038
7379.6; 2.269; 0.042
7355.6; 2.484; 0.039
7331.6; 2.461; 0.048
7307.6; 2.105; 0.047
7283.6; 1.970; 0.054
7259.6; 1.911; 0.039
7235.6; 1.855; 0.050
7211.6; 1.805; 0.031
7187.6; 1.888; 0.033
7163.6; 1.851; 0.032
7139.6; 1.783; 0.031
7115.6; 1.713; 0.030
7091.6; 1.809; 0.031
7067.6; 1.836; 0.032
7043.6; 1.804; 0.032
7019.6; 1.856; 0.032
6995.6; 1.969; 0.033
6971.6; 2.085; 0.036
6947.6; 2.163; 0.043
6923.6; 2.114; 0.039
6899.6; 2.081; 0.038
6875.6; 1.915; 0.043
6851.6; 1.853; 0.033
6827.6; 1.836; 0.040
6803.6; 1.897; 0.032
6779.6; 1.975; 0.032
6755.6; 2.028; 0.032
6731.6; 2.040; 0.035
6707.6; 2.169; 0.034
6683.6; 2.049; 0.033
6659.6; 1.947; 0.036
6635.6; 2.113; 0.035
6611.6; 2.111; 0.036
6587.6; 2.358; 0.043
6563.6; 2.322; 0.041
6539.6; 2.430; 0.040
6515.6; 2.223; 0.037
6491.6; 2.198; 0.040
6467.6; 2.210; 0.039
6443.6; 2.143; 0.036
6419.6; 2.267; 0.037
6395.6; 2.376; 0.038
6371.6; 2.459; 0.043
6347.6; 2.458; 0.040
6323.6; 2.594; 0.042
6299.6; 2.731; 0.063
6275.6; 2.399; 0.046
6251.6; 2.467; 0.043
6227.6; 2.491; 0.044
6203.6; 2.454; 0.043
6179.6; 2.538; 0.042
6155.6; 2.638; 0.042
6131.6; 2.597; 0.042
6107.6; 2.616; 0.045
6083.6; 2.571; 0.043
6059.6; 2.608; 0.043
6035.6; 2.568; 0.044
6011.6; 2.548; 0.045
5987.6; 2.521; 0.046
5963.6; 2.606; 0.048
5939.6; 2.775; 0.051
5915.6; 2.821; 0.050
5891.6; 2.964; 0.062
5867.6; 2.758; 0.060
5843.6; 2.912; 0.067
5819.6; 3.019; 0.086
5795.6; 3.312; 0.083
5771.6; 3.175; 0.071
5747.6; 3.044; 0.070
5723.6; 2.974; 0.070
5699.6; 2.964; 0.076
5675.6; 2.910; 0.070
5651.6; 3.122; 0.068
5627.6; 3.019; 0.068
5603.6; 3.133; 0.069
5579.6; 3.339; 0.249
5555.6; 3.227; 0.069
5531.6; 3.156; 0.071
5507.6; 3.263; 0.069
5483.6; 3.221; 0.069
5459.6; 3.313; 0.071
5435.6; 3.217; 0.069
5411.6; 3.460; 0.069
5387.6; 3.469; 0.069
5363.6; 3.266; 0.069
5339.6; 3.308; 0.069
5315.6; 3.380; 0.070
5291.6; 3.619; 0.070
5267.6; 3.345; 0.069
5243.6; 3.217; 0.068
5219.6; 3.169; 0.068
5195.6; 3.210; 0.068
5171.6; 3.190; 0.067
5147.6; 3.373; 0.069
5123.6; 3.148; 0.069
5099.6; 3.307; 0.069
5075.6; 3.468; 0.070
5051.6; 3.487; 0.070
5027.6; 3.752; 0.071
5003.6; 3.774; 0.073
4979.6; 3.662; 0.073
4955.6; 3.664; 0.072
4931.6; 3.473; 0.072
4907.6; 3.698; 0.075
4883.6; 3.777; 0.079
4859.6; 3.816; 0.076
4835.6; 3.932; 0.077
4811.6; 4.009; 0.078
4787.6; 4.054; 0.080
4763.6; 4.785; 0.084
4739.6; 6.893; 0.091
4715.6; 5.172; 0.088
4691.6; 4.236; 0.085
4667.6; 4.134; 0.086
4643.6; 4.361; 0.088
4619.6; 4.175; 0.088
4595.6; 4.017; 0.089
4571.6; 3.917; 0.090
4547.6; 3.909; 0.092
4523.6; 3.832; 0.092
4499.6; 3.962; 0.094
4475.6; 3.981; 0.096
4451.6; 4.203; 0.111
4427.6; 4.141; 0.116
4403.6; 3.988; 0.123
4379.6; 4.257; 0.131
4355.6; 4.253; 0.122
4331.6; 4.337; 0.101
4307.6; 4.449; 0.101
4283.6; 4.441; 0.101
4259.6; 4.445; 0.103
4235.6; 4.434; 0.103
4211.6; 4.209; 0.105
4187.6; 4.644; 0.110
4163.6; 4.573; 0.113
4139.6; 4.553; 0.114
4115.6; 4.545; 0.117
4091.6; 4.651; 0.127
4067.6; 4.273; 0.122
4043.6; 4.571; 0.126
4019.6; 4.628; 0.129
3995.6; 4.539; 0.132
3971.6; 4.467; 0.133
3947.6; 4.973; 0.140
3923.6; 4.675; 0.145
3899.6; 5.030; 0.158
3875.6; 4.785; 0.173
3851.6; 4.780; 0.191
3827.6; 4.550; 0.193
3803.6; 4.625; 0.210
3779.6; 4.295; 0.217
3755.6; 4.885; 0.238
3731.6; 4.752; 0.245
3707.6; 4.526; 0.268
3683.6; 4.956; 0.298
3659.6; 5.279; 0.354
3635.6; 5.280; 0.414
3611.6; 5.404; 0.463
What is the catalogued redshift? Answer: 0.69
